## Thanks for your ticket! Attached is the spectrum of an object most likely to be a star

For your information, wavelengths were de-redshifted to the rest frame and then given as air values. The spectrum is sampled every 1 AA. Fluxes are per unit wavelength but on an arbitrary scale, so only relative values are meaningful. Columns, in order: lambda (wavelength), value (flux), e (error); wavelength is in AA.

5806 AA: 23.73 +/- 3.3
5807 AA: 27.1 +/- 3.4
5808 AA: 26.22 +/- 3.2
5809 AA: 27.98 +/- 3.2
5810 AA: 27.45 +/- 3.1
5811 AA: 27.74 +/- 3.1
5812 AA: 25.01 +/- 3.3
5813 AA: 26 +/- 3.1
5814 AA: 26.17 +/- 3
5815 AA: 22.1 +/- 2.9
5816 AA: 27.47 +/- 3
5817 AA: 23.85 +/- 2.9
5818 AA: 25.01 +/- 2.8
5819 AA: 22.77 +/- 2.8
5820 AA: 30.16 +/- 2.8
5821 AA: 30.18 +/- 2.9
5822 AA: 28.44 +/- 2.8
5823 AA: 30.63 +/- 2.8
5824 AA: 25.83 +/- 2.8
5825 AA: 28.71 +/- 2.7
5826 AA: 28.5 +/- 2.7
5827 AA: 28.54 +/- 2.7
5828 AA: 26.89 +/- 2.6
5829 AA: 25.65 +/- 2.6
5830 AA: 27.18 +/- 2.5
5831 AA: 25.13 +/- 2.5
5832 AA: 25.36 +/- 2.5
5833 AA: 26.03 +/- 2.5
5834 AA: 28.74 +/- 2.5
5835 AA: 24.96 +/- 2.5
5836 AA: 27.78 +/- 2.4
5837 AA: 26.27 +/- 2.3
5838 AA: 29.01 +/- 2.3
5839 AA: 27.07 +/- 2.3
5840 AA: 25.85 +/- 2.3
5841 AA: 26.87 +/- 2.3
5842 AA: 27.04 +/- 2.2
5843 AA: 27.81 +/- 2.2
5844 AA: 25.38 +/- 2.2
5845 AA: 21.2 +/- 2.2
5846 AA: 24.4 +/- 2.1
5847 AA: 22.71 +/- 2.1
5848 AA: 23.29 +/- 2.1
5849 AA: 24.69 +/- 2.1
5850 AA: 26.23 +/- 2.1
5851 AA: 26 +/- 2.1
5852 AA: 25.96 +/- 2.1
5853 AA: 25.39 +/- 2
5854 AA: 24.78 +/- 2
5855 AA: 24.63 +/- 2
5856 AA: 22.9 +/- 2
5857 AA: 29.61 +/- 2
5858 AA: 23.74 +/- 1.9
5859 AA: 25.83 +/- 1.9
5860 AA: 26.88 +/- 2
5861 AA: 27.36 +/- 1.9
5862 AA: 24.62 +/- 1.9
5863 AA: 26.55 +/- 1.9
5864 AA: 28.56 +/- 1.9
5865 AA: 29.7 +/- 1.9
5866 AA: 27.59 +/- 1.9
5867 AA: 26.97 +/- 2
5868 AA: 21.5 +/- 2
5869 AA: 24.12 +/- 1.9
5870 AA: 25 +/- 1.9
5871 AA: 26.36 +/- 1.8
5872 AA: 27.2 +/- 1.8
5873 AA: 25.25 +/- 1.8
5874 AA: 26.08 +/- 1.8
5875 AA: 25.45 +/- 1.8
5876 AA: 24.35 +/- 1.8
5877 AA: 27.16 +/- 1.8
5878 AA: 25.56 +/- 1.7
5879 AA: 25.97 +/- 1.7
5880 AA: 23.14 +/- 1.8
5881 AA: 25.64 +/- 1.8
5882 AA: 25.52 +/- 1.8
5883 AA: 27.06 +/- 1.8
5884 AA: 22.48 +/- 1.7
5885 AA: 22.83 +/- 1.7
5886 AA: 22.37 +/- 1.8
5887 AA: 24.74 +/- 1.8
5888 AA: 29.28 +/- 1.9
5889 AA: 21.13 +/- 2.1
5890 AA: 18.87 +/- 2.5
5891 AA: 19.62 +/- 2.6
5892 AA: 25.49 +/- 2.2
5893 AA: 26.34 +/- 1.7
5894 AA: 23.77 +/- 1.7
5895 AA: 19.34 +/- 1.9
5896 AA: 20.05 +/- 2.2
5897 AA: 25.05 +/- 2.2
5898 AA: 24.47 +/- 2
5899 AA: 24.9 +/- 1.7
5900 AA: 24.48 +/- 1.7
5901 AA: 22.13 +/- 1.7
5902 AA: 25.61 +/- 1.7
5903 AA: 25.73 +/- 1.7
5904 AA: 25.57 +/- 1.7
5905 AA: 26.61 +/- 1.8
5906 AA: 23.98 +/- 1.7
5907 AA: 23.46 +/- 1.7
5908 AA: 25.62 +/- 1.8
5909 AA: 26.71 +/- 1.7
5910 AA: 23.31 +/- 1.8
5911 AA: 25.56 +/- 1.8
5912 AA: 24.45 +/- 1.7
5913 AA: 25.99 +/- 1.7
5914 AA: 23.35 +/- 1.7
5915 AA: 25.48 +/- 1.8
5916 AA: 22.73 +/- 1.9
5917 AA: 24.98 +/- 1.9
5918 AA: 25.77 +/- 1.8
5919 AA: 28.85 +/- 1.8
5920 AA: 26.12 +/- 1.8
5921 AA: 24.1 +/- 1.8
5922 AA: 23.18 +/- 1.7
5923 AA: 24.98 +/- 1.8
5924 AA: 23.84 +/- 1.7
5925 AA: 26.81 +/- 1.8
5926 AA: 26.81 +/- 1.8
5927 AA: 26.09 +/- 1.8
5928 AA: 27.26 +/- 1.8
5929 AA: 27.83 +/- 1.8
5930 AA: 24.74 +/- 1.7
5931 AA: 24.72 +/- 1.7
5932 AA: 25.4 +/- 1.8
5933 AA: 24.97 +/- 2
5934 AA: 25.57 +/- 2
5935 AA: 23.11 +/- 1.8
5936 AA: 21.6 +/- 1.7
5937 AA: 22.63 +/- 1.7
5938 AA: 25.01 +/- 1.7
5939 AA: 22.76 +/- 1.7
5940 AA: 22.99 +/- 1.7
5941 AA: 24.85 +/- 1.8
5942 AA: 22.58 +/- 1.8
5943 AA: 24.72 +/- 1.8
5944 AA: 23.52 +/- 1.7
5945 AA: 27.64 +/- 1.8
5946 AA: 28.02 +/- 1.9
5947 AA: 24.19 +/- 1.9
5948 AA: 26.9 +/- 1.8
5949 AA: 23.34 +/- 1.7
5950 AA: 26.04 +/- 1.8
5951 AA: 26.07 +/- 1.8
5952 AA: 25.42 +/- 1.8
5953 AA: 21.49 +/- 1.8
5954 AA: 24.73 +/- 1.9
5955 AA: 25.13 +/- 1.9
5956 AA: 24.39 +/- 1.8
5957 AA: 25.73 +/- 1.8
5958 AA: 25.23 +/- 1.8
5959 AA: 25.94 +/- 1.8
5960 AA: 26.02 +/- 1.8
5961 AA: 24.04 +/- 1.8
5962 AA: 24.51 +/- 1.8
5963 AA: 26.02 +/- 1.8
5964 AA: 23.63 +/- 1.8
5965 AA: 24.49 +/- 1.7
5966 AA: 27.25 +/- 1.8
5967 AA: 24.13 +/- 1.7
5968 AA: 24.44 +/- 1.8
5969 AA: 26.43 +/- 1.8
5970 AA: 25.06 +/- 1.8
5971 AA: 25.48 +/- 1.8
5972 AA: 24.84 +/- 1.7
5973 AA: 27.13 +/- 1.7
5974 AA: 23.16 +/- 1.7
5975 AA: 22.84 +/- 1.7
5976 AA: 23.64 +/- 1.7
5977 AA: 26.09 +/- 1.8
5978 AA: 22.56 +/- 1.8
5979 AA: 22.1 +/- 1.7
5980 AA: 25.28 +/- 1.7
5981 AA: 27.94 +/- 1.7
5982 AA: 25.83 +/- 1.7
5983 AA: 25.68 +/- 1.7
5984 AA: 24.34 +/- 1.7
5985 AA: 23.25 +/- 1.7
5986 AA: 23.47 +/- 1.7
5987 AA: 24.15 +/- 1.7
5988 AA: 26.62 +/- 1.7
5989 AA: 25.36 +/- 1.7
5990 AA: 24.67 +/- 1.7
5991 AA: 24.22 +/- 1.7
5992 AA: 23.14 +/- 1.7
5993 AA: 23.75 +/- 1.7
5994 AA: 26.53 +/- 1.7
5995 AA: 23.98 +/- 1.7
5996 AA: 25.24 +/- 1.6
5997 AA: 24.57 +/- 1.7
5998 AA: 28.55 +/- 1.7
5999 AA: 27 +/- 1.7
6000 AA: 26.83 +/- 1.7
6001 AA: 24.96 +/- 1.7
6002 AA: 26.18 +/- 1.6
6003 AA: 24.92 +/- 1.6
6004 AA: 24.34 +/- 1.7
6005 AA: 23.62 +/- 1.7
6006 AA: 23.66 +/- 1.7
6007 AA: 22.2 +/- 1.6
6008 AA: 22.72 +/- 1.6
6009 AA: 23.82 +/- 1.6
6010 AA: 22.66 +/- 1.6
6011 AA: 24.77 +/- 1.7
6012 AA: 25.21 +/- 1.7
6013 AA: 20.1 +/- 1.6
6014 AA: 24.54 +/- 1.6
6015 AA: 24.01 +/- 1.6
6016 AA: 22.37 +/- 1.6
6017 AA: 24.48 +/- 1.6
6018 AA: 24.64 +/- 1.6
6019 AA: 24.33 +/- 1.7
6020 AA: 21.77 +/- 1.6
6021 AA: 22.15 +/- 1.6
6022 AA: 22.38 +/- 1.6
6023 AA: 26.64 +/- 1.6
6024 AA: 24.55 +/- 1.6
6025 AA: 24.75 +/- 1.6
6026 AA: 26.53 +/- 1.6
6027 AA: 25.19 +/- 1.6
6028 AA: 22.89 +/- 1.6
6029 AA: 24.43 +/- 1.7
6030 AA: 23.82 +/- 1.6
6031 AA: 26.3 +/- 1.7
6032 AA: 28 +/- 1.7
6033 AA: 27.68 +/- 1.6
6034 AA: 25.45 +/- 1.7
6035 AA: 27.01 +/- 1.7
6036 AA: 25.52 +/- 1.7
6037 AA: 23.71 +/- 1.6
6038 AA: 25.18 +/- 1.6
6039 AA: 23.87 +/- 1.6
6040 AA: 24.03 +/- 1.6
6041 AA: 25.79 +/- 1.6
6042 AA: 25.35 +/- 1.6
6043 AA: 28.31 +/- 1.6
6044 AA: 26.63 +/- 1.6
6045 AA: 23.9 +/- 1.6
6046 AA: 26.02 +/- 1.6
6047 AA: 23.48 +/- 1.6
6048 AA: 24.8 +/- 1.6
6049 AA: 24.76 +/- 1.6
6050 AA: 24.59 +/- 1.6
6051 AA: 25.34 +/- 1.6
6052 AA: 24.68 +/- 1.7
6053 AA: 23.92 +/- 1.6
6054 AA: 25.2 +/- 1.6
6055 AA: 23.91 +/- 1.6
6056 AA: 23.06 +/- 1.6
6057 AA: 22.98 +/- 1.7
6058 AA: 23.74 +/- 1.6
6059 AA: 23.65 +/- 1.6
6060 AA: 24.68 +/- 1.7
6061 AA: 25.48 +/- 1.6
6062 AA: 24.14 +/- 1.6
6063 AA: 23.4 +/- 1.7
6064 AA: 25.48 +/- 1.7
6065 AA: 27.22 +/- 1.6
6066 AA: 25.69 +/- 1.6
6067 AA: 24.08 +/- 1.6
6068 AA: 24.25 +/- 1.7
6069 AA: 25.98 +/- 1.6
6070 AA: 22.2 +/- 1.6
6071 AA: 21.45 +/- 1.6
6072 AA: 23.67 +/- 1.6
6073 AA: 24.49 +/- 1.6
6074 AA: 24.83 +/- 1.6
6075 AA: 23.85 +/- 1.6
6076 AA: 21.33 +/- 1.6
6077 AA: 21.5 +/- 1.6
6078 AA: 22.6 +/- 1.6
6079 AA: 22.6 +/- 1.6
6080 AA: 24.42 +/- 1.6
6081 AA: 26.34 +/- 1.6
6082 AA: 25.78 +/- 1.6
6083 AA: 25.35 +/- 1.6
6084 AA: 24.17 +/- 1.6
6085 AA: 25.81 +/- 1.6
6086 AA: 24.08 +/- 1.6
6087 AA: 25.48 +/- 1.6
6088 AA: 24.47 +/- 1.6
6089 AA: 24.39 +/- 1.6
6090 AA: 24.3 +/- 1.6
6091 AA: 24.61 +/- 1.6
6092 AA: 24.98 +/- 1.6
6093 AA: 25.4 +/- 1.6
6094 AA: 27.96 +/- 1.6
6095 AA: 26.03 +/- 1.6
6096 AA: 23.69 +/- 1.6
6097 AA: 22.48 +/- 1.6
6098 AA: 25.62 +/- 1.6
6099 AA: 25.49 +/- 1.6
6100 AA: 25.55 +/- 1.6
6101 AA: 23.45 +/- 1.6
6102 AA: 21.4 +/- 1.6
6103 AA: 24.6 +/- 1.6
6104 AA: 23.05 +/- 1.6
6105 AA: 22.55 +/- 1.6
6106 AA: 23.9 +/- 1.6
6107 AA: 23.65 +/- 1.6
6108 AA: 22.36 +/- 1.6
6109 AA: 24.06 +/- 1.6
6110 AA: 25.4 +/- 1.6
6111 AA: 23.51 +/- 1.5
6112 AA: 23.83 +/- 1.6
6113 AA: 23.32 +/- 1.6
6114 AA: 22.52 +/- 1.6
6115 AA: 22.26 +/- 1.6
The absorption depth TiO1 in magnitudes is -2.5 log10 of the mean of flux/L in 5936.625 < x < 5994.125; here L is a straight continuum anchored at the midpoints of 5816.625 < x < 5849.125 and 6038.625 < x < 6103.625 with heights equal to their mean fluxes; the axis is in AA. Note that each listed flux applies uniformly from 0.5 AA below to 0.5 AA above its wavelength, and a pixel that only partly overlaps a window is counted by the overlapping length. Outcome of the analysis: 0.03 mag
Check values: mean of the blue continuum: 26.5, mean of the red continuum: 24.5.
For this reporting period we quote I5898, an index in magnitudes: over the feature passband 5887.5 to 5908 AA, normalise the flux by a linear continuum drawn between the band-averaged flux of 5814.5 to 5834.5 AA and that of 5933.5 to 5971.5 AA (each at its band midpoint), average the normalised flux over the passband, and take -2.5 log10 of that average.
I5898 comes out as 0.08 mag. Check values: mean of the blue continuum 26.9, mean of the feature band 23.8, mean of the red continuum 24.8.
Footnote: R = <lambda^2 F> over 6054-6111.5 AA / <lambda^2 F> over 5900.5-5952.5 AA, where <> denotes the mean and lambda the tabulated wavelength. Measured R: 1.0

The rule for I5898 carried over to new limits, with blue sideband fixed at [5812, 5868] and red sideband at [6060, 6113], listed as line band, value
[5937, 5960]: 0.024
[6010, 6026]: 0.044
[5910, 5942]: 0.030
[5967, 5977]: 0.016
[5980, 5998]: 0.003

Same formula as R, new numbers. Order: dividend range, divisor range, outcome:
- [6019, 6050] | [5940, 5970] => 1.03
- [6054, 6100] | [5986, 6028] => 1.02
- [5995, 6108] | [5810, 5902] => 1.03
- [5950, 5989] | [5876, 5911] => 1.05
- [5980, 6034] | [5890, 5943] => 1.04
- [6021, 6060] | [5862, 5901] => 1.06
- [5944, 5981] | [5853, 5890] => 1.01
